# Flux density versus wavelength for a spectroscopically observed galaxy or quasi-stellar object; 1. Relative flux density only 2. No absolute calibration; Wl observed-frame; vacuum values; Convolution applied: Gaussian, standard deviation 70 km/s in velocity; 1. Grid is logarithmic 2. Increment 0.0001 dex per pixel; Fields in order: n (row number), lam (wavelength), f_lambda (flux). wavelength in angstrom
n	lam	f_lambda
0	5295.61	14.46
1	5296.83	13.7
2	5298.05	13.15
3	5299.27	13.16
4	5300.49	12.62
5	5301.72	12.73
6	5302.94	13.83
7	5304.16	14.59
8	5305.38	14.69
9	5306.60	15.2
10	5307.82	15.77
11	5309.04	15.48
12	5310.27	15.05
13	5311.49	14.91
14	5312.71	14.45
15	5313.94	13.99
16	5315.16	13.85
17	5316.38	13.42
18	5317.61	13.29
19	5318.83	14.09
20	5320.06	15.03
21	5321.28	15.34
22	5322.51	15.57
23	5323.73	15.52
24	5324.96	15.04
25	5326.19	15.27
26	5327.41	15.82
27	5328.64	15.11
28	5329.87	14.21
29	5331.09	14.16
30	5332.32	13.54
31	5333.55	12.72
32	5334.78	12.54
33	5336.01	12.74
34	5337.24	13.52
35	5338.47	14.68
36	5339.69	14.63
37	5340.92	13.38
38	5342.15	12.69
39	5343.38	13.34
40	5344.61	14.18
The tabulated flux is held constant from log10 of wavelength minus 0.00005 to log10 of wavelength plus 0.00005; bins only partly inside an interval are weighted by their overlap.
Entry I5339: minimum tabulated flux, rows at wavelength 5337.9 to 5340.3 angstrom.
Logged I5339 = 14.63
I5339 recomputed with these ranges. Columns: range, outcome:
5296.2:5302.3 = 12.62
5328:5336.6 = 12.54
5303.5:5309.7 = 14.59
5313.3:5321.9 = 13.29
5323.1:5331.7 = 14.16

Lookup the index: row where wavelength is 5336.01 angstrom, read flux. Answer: 12.74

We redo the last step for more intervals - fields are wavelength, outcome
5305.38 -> 14.69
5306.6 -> 15.2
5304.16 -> 14.59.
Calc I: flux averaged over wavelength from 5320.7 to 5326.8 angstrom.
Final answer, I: 15.3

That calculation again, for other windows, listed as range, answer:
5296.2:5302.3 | 13.1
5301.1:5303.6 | 13.3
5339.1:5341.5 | 14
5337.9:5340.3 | 14.7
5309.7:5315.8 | 14.5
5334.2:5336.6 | 12.6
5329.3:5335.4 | 13.4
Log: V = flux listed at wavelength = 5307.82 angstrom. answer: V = 15.77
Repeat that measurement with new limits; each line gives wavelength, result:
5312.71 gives 14.45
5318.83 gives 14.09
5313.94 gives 13.99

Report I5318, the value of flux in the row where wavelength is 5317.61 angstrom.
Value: 13.29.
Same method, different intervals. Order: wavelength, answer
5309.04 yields 15.48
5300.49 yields 12.62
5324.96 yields 15.04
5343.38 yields 13.34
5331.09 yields 14.16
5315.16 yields 13.85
